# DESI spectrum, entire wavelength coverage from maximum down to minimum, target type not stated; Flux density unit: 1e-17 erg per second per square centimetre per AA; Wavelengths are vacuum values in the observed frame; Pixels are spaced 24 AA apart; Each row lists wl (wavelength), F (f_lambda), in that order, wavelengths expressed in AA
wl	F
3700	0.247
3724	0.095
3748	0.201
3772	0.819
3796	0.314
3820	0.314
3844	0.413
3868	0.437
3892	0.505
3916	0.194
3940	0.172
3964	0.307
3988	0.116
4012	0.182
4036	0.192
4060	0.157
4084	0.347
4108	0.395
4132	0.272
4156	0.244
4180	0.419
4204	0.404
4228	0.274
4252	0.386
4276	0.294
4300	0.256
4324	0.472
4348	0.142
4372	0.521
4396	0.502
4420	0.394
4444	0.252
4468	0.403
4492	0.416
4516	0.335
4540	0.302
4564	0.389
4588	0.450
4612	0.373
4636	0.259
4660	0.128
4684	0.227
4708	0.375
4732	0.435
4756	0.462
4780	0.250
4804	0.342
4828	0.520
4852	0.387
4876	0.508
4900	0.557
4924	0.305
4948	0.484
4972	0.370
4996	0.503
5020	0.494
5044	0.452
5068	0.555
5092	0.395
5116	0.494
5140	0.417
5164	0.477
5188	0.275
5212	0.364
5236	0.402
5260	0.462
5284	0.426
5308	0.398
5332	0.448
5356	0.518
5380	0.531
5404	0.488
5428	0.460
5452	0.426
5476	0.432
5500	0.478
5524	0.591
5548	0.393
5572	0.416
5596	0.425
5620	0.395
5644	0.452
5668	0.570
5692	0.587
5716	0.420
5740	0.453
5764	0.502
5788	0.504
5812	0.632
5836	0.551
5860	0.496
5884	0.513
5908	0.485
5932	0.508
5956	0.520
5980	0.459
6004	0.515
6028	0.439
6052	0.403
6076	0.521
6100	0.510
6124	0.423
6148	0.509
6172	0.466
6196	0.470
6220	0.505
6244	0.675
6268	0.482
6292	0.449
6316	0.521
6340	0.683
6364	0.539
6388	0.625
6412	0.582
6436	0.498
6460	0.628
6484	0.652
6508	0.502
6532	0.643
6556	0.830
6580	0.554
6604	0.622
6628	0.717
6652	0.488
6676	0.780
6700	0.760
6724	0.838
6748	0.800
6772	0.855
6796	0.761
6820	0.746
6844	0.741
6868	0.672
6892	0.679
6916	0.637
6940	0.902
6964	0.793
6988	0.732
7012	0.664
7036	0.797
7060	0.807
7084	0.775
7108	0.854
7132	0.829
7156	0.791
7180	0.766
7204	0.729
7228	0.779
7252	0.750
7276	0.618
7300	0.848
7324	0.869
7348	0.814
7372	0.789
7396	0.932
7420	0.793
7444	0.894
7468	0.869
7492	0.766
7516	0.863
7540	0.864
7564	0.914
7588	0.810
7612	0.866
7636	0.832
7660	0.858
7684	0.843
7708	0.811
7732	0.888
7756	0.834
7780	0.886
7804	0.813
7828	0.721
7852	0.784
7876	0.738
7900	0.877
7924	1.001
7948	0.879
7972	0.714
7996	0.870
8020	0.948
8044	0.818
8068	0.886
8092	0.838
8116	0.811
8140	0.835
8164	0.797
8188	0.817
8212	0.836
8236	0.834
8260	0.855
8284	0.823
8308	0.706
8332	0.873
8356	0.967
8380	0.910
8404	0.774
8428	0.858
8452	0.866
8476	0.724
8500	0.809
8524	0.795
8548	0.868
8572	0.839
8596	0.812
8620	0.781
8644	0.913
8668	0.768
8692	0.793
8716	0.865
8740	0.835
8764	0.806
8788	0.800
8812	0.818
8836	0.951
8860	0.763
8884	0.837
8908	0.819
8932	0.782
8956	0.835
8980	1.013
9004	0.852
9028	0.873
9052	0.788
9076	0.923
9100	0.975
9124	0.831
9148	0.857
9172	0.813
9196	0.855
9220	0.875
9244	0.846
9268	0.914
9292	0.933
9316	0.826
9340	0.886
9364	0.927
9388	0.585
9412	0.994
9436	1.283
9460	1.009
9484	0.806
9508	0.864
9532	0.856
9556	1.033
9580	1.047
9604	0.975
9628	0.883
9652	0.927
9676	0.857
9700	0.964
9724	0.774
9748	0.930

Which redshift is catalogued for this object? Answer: 0.67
